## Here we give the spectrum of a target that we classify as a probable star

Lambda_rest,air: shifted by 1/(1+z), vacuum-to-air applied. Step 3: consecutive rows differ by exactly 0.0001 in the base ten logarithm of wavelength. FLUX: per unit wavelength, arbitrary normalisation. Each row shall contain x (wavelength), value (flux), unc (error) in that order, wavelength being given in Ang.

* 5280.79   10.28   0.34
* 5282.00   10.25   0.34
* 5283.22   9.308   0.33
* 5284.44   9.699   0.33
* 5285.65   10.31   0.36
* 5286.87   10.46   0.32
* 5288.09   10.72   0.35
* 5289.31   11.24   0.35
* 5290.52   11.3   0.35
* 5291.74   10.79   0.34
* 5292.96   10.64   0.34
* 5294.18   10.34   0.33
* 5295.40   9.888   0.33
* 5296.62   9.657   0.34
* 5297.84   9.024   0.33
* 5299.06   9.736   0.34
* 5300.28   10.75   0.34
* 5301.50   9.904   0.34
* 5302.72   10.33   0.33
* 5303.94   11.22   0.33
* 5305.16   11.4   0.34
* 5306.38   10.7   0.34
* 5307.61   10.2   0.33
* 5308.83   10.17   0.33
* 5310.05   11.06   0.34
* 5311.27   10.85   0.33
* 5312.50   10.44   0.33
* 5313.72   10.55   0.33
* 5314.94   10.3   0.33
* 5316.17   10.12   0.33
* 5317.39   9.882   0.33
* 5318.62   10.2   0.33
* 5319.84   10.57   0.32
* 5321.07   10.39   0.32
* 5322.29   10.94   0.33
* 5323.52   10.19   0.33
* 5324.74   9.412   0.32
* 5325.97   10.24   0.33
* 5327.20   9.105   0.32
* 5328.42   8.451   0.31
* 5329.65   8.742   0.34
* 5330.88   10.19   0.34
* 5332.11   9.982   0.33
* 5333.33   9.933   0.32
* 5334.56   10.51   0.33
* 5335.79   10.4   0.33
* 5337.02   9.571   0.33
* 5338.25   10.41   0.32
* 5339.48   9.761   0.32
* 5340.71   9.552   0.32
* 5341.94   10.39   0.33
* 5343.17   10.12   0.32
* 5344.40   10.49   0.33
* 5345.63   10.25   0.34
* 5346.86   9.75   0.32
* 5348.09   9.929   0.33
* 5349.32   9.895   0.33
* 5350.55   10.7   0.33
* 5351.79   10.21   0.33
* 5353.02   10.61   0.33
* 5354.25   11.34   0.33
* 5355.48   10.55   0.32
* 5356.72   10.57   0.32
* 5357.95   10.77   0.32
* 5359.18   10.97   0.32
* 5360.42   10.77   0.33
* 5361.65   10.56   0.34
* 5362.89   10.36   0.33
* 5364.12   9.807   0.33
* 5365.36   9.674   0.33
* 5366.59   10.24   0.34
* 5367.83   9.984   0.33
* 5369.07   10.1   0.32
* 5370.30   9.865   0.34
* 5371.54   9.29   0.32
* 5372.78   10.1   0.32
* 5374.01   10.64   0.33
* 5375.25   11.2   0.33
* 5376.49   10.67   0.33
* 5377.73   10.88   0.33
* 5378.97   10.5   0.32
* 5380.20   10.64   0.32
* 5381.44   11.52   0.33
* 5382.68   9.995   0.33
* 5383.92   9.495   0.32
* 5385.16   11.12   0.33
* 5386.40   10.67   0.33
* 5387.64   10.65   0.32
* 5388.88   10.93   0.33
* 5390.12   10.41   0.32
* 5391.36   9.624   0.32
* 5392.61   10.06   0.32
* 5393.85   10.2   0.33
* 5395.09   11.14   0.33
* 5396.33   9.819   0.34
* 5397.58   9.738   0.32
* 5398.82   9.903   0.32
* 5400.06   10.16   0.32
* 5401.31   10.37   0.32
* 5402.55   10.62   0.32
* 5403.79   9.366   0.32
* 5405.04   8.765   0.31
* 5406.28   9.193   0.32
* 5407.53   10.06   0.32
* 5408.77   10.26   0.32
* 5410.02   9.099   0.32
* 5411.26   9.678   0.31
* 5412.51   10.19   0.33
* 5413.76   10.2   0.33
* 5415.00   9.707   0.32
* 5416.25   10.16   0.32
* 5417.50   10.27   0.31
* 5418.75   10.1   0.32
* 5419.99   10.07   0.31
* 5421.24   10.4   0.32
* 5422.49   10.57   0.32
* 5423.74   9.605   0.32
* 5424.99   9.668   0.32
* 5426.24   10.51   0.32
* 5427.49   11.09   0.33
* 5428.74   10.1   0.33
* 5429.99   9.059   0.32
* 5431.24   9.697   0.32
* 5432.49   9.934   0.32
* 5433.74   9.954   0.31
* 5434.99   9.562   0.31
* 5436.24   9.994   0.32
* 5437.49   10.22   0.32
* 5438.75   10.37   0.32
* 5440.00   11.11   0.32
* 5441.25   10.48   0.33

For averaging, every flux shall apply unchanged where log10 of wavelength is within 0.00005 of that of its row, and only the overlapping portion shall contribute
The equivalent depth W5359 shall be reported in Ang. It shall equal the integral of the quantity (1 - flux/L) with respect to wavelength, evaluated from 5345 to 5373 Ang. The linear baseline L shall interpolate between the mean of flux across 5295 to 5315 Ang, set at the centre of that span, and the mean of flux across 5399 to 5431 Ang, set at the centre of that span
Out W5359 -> -0.3 Ang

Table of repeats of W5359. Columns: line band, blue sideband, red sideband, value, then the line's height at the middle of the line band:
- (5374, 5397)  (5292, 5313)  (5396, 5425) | -1.2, 10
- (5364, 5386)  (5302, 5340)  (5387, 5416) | -0.6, 10.1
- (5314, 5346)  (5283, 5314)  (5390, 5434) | 0.9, 10.3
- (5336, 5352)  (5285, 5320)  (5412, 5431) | 0.4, 10.3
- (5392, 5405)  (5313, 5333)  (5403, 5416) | -0.5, 9.72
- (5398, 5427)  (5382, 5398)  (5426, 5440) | 0.7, 10.2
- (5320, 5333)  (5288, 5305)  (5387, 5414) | 0.6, 10.3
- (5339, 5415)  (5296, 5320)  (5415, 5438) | -0.4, 10.2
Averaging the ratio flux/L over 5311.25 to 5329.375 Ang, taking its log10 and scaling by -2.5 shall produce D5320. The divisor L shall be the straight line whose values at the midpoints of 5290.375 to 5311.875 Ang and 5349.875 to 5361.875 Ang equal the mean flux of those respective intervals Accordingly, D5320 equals 0.05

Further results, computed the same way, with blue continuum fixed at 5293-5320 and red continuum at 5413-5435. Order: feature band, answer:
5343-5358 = -0.018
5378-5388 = -0.046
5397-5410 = 0.031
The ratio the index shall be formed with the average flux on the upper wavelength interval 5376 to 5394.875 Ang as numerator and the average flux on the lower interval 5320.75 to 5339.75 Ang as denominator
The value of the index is 1.06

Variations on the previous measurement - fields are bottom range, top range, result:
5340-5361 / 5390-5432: 0.96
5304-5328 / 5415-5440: 0.97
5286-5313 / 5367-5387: 0.99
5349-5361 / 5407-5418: 0.93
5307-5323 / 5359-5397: 0.99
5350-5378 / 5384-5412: 0.97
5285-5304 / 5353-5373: 1.00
